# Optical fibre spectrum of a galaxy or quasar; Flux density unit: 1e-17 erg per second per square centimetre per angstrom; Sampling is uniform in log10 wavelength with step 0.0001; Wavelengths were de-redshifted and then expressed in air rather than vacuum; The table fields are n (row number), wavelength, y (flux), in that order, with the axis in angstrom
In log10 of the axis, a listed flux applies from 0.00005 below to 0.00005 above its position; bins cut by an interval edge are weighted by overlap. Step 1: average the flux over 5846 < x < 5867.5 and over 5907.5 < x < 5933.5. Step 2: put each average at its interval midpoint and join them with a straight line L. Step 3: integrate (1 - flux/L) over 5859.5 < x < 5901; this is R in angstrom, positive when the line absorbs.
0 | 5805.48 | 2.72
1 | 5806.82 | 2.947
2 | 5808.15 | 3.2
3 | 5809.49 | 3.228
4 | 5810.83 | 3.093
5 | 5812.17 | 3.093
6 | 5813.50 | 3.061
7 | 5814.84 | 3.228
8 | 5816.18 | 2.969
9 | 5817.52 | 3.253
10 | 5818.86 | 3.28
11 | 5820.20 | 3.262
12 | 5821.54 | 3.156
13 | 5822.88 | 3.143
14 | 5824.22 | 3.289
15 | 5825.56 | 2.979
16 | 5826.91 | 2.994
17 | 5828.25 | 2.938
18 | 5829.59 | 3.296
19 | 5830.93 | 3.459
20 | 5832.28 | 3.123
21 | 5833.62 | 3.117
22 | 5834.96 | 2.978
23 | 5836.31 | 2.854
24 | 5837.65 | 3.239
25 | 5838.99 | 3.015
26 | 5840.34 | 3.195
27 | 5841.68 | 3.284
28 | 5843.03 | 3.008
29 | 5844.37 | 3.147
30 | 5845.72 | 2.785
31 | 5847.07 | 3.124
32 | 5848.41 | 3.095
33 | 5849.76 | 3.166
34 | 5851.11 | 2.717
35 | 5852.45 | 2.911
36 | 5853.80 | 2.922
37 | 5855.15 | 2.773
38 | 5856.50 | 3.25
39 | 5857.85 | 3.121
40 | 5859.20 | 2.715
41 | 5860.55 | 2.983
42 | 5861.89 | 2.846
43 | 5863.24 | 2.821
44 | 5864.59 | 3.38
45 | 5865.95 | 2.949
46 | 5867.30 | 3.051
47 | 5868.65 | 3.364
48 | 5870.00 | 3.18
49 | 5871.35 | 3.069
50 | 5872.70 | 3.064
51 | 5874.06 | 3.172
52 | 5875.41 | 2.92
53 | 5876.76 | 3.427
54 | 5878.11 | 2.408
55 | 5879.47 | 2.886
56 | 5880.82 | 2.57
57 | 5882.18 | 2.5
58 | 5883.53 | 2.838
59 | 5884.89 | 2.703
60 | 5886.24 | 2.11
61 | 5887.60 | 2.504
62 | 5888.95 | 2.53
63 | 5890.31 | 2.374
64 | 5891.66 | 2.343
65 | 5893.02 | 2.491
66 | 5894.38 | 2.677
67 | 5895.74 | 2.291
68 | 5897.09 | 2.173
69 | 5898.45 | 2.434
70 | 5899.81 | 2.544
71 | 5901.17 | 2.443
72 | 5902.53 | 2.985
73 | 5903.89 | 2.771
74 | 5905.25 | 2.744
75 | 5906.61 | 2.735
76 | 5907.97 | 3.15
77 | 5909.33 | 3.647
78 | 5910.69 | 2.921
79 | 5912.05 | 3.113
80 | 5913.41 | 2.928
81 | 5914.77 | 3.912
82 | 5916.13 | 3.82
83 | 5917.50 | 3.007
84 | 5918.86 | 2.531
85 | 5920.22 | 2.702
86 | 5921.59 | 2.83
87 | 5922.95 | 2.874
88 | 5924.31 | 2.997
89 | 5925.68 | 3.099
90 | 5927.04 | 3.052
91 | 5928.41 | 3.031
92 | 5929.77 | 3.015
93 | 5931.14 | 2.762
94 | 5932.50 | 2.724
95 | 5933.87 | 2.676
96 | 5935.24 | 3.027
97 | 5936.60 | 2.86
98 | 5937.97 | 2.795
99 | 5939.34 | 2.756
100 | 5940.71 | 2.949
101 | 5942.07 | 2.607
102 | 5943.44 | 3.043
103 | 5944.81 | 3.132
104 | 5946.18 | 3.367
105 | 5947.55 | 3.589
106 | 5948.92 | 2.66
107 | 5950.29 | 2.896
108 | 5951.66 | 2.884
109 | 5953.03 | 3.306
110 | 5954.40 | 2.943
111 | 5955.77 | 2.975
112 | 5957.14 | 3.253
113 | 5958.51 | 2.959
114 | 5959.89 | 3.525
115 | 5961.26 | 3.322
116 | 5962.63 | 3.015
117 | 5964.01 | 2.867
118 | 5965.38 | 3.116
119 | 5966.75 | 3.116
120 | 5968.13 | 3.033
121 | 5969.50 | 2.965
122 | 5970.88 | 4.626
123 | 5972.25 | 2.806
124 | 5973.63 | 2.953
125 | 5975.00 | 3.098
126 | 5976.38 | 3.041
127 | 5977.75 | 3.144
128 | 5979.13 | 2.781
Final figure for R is 3.6 angstrom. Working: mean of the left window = 2.98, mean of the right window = 3.05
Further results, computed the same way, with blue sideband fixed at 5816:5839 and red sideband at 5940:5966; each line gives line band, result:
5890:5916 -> 2.5 angstrom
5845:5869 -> 1.0 angstrom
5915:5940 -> 1.2 angstrom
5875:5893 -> 2.9 angstrom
